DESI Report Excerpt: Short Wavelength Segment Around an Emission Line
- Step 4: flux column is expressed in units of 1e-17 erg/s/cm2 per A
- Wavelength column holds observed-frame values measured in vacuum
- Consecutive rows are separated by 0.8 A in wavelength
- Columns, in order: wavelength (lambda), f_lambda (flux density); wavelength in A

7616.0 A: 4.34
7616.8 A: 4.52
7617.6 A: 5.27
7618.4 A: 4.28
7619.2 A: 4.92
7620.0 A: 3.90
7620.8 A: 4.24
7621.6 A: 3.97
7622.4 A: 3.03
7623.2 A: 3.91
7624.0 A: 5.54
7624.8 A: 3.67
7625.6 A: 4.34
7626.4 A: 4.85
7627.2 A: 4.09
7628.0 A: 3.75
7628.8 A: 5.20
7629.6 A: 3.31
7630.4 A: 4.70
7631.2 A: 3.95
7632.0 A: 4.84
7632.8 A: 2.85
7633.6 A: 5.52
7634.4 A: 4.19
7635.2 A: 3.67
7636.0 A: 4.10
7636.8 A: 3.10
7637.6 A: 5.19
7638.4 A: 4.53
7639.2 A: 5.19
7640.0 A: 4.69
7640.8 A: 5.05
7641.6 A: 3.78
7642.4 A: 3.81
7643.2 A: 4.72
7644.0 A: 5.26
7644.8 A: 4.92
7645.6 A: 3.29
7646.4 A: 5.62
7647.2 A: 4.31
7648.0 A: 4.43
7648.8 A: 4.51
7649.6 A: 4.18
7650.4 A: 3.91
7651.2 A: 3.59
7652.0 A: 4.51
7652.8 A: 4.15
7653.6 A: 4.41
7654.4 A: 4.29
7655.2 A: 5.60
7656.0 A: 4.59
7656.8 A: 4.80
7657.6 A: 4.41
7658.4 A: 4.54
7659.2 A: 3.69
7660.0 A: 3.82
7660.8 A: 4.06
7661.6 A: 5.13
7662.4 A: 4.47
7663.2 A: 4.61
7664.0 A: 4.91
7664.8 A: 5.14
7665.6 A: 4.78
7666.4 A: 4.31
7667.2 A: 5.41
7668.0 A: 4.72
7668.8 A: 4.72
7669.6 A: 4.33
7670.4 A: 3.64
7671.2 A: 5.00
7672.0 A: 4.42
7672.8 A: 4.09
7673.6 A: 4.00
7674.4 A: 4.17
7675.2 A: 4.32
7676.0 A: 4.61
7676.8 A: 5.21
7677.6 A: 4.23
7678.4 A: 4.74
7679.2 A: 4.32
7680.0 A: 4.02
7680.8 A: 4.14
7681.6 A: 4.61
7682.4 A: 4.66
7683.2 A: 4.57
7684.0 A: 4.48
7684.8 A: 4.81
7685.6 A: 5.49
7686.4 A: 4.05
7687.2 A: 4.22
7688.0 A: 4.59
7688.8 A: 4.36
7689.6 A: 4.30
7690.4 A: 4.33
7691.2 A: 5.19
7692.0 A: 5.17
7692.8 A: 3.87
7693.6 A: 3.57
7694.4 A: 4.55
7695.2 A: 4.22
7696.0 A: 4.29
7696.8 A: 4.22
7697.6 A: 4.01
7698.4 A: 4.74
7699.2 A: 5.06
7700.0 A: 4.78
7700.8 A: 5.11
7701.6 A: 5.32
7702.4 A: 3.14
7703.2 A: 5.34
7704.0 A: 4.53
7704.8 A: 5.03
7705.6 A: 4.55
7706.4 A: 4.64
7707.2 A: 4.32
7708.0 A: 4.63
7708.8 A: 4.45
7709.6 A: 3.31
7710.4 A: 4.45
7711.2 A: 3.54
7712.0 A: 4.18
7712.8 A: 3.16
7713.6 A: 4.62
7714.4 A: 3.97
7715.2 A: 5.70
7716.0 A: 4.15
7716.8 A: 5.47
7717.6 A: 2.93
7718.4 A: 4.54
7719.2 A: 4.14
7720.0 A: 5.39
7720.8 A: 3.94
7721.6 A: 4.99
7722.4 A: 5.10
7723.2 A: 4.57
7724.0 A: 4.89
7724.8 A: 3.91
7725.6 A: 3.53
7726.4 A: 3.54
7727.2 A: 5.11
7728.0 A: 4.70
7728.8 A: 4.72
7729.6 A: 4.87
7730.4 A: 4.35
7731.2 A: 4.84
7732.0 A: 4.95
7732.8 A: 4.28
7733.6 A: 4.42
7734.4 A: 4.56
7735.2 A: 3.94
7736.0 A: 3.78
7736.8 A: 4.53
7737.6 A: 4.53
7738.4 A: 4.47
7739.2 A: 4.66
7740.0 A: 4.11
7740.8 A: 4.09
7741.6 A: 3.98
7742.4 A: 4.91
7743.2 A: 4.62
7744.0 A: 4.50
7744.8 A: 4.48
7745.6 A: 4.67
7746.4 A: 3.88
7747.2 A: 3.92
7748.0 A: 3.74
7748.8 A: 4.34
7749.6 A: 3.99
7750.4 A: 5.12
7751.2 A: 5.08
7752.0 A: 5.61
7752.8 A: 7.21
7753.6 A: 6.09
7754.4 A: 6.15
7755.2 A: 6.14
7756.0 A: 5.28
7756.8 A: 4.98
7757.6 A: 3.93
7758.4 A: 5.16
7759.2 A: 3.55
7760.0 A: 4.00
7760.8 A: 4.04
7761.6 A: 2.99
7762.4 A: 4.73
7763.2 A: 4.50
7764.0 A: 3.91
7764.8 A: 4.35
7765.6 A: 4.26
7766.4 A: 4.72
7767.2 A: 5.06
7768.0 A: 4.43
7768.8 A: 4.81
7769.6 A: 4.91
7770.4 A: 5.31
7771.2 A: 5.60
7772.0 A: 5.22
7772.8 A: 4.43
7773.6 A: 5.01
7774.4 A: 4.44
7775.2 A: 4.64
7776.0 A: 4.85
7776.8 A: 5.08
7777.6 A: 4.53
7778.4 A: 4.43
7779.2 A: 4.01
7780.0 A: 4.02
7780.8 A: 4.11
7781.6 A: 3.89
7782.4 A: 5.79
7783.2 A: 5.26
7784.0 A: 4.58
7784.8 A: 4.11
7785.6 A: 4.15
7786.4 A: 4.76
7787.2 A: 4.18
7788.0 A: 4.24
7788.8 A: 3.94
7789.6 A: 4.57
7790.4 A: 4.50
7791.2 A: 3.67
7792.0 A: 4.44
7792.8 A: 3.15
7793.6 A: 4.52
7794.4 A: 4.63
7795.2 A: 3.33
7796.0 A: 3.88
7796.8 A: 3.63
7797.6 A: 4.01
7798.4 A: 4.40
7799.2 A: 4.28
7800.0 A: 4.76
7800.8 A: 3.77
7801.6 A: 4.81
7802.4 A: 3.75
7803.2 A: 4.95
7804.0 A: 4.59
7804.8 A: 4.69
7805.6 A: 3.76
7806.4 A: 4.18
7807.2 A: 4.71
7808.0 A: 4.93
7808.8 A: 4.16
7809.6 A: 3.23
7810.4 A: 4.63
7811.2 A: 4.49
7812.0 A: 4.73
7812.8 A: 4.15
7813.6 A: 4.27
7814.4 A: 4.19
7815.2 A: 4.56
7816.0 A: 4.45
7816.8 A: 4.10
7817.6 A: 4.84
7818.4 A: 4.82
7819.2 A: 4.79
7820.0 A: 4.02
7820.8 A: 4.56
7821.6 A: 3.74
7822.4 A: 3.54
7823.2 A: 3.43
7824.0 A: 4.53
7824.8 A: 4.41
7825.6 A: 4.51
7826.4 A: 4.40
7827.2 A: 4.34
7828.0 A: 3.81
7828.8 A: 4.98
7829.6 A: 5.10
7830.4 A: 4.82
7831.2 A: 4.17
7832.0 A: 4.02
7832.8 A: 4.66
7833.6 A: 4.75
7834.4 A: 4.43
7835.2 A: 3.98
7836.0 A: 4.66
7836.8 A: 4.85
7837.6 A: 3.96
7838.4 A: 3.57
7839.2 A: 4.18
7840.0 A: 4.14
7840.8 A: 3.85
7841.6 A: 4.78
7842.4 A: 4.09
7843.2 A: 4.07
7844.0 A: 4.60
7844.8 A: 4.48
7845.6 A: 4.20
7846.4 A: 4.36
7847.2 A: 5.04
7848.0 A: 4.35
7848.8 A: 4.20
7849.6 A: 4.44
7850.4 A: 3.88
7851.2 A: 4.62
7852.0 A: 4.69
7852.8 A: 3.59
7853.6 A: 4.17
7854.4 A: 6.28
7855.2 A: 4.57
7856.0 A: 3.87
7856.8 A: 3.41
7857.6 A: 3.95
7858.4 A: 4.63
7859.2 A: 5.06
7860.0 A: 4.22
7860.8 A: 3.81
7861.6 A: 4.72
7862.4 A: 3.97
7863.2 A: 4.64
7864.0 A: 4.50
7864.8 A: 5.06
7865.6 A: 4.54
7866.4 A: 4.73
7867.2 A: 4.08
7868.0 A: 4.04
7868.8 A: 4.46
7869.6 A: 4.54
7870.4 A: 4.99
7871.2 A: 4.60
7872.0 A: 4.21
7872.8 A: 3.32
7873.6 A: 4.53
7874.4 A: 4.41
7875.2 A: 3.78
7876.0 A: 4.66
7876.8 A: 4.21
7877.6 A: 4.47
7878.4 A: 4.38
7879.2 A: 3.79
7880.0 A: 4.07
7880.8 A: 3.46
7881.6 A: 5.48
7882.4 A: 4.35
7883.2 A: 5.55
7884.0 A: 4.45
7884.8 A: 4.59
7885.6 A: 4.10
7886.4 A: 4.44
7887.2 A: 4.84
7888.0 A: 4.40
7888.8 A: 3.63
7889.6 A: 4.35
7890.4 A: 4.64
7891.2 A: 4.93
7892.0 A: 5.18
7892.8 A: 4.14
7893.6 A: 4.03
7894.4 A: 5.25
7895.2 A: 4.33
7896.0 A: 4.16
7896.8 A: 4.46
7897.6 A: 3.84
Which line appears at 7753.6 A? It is [S II]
